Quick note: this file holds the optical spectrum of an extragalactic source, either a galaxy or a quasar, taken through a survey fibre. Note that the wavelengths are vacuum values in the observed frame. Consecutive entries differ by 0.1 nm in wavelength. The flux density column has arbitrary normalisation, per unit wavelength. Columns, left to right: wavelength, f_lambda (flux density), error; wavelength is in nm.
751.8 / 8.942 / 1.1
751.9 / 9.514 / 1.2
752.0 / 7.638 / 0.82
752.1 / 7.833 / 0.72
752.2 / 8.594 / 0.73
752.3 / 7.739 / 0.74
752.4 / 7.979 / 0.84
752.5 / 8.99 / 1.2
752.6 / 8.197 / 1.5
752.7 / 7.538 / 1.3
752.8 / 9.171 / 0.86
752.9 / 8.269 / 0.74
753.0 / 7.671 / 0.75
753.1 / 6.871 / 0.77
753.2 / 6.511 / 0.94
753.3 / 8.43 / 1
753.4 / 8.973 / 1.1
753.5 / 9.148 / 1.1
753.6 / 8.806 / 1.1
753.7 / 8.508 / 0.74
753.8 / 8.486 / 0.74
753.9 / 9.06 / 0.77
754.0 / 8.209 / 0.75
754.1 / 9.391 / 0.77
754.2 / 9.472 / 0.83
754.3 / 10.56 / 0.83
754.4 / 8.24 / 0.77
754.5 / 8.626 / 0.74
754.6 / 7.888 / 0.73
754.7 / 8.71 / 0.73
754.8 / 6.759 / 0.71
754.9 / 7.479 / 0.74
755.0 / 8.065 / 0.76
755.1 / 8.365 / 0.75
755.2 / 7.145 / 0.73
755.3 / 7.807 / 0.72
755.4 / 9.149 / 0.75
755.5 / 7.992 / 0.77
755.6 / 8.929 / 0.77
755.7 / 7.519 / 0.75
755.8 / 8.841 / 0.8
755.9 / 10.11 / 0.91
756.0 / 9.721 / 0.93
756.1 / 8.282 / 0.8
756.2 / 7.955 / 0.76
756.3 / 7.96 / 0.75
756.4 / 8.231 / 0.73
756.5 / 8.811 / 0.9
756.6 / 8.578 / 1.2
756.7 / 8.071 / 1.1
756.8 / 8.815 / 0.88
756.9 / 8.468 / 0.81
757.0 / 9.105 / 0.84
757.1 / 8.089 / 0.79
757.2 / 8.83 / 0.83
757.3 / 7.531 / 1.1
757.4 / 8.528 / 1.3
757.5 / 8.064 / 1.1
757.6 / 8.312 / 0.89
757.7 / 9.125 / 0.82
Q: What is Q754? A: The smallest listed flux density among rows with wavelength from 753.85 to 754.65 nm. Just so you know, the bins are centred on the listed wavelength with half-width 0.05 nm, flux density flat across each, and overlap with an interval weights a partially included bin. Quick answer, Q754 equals 7.888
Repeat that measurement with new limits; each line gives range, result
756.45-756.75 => 8.071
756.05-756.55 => 7.955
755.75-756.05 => 8.841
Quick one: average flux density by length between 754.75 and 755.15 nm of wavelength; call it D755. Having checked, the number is 7.67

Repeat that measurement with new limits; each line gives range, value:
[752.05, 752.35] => 8.06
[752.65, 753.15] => 7.9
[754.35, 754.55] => 8.43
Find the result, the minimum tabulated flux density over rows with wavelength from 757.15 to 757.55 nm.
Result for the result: 7.531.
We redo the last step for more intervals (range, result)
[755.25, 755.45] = 7.807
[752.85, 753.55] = 6.511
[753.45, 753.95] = 8.486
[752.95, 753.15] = 6.871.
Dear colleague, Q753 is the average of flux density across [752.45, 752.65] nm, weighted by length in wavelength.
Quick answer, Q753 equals 8.59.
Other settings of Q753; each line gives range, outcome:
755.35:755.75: 8.4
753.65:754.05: 8.57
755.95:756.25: 8.65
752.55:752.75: 7.87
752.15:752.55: 8.33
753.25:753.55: 8.85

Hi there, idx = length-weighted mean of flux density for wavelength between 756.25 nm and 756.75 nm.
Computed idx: 8.33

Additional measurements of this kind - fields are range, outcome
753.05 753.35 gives 7.27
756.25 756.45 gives 8.1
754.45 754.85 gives 8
